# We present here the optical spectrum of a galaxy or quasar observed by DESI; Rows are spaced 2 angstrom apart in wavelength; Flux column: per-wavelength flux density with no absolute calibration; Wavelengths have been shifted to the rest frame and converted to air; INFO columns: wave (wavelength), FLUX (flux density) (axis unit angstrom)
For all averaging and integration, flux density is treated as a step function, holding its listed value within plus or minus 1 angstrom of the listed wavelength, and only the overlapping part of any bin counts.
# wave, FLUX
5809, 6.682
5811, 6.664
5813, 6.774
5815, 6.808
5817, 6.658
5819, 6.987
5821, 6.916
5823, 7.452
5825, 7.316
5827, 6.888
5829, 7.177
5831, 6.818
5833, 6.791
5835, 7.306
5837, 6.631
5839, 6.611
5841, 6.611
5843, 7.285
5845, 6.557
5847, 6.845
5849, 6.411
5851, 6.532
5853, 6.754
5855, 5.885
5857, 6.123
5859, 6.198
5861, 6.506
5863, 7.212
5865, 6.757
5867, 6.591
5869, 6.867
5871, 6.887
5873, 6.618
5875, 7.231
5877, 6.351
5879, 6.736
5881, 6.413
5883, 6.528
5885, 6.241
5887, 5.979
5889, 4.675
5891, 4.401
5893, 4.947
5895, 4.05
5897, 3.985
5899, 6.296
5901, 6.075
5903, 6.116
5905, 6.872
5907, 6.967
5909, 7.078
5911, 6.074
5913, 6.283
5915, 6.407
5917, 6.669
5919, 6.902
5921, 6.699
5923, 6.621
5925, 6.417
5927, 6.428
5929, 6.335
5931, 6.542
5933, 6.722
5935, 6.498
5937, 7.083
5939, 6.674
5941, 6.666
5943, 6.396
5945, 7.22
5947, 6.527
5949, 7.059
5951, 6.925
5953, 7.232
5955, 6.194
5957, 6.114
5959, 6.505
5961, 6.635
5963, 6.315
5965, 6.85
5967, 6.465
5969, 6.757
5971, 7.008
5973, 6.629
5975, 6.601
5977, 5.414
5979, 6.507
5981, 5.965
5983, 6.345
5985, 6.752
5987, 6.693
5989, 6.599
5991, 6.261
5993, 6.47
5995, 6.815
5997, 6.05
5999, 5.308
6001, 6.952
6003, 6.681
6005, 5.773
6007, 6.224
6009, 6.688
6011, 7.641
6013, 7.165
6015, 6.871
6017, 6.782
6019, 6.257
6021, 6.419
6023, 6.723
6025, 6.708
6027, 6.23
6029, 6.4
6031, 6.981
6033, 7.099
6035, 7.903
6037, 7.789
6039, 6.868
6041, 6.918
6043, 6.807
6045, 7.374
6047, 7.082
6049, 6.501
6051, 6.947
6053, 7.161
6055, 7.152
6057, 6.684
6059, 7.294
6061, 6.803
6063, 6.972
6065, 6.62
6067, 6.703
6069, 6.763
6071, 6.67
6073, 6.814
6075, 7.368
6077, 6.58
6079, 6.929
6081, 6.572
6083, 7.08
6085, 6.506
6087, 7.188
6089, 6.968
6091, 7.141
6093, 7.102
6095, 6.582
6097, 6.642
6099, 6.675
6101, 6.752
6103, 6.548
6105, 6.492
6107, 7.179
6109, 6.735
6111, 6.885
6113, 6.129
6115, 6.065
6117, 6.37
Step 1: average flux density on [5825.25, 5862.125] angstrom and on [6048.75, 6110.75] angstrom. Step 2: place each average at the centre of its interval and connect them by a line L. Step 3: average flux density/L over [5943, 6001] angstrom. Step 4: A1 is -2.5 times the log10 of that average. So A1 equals 0.04 mag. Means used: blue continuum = 6.68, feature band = 6.51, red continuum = 6.85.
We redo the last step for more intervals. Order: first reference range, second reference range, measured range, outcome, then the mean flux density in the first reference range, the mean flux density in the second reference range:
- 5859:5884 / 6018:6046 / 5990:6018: 0.05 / 6.7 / 6.89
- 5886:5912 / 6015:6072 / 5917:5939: -0.13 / 5.66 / 6.88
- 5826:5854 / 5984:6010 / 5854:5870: 0.04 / 6.8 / 6.41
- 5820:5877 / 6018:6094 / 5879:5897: 0.25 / 6.77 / 6.9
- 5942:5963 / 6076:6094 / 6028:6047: -0.05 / 6.66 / 6.9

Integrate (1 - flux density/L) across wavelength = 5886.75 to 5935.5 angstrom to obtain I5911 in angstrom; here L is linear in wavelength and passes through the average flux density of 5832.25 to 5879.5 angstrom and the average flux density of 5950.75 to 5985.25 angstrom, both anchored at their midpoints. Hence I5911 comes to 3.8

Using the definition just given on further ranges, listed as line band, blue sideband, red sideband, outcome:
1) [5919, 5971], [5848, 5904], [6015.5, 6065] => -1.6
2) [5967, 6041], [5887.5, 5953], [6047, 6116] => -0.8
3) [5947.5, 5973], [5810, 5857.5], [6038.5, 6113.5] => 0.6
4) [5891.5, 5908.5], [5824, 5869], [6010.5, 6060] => 2.8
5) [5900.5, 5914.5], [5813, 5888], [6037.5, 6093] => 0.5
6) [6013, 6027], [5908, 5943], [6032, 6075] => 0.5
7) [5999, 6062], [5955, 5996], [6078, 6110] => -1.9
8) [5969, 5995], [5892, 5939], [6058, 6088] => 0.2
